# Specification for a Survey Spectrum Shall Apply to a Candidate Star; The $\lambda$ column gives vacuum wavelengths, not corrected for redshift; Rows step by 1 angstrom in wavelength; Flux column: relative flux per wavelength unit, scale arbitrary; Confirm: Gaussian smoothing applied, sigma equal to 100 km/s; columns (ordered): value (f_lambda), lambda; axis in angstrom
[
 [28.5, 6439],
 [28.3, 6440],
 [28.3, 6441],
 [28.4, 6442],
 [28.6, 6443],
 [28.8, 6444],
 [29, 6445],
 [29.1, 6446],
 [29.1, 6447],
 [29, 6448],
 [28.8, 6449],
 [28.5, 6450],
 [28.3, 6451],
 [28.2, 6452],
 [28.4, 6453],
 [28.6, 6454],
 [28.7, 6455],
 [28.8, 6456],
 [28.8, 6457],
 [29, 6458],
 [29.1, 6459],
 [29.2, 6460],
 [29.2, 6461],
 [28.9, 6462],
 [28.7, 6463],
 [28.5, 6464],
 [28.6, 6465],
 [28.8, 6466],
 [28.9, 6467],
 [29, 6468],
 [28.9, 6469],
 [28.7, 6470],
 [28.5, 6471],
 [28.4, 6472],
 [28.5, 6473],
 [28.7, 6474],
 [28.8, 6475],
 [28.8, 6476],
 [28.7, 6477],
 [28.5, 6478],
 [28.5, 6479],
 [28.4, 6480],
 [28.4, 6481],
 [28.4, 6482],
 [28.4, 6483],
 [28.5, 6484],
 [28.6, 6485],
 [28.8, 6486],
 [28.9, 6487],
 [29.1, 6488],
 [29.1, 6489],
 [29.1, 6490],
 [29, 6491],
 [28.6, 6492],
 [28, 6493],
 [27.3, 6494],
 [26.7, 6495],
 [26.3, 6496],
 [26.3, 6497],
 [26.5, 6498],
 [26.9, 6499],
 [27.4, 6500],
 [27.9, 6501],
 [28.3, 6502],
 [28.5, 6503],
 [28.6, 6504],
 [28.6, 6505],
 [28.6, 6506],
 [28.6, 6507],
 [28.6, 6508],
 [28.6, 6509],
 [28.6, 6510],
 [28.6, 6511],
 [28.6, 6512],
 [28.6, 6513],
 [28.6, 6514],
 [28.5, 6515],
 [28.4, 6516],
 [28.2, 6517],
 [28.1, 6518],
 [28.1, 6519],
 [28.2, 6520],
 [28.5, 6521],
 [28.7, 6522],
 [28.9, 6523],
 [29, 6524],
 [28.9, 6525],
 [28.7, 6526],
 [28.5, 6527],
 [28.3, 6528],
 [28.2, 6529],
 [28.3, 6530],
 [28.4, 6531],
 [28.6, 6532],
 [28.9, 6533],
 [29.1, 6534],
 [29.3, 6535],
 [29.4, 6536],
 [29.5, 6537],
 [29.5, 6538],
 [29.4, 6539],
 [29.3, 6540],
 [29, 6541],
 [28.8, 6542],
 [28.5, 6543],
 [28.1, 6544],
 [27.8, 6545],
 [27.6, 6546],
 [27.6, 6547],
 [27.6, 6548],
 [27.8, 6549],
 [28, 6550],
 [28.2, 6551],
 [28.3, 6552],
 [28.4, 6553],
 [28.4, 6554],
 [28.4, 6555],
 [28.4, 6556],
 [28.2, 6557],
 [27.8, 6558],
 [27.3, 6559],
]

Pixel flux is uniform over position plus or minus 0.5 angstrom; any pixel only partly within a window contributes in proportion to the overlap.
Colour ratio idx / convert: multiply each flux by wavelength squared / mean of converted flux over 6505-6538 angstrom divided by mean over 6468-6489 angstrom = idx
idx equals 1.01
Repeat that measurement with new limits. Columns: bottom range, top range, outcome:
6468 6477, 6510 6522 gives 1.00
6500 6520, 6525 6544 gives 1.02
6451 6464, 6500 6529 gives 1.01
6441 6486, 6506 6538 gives 1.02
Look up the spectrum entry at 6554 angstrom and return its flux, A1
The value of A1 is 28.4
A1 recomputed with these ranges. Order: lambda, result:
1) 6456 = 28.8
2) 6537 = 29.5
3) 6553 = 28.4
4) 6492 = 28.6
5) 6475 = 28.8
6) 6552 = 28.3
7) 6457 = 28.8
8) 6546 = 27.6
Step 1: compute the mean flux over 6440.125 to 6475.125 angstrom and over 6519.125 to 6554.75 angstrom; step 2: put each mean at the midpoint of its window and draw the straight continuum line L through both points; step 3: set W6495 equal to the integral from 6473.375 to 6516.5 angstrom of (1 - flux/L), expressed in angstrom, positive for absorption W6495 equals 0.5 angstrom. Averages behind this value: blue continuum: 28.7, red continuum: 28.6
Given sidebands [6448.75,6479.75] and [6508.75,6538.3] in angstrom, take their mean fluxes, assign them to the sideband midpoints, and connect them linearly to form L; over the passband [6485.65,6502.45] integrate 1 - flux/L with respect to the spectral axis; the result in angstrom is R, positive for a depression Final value 0.5 angstrom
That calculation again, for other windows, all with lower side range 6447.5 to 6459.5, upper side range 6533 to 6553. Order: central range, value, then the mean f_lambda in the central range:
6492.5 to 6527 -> 0.6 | 28.1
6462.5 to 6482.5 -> 0.0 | 28.6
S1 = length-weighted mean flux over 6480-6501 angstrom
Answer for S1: 28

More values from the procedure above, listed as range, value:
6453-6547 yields 28.5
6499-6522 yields 28.4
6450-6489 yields 28.7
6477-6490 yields 28.7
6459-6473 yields 28.8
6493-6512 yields 27.9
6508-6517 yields 28.5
